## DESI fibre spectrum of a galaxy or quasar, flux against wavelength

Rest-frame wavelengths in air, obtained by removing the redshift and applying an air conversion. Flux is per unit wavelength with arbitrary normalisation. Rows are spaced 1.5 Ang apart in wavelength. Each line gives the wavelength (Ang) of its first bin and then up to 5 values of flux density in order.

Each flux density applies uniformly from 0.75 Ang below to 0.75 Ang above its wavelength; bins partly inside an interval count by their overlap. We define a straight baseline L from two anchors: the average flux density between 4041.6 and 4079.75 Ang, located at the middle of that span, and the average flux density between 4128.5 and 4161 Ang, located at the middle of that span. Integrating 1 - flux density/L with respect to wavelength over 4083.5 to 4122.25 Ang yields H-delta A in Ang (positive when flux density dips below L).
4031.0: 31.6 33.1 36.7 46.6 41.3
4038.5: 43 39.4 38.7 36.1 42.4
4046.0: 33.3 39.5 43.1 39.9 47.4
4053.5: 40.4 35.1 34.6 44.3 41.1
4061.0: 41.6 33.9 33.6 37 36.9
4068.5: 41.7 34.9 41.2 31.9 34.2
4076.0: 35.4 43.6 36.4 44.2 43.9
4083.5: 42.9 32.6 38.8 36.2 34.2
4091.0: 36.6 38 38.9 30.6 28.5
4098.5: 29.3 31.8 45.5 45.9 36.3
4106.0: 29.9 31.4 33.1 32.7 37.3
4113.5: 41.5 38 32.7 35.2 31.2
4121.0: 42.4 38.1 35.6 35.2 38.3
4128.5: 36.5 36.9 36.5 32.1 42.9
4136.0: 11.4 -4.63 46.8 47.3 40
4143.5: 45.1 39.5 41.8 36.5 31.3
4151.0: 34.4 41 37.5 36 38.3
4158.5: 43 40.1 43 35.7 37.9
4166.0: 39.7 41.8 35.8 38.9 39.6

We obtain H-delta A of 1.5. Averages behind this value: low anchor 38.4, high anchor 36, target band 35.7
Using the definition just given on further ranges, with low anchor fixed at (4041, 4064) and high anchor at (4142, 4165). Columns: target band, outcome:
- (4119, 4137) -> 2.15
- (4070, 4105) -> 1.68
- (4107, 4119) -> 1.15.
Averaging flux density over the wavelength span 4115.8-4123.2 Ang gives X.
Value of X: 35.9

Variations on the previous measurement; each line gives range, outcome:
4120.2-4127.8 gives 37.9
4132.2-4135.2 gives 37.4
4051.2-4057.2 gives 39.4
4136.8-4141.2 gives 30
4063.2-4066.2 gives 35.2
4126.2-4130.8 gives 37.2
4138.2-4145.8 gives 43.4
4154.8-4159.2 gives 39.1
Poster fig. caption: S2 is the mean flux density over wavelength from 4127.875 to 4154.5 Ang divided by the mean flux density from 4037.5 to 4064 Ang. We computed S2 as 0.9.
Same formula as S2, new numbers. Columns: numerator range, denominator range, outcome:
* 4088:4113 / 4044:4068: 0.90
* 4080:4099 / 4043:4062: 0.91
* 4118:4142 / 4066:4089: 0.89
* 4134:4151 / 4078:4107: 0.93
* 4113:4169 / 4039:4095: 0.95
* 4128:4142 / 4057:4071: 0.84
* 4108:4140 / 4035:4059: 0.84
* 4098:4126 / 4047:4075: 0.93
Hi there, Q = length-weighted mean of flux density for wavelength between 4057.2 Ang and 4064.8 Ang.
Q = 38.9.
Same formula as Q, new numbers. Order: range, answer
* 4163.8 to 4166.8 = 38.9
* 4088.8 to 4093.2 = 36.3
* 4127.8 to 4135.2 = 36.9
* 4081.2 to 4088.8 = 38.9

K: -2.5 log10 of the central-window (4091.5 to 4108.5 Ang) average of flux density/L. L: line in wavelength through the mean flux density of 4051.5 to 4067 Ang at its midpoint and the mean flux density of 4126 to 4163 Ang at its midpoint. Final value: 0.073 mag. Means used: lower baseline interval 38.7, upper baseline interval 36.3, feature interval 35.1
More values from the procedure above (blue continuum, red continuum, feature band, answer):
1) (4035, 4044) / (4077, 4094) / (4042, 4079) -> 0.040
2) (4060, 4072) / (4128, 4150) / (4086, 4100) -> 0.067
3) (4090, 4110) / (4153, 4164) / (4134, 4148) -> 0.106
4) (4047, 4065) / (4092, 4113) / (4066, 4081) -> -0.004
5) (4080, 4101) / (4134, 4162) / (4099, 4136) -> 0.007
